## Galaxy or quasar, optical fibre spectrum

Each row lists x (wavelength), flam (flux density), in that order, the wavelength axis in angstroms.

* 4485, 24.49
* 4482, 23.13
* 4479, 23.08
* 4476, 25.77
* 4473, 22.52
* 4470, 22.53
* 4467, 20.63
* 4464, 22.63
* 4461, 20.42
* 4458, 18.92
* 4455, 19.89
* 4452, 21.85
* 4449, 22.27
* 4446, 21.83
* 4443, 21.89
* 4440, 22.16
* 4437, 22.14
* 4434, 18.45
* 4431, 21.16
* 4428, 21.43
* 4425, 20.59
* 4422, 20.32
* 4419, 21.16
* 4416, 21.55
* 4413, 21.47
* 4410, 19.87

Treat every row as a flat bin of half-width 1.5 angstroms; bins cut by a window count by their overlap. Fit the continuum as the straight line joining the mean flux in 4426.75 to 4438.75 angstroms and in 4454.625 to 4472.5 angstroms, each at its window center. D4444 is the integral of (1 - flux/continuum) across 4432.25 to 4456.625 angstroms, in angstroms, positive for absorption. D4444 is -0.5 angstroms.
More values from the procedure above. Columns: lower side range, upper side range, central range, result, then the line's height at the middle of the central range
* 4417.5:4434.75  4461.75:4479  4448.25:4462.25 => 0.9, 22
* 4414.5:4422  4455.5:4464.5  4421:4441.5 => 0.0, 20.9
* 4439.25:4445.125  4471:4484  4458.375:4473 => 1.0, 23.1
